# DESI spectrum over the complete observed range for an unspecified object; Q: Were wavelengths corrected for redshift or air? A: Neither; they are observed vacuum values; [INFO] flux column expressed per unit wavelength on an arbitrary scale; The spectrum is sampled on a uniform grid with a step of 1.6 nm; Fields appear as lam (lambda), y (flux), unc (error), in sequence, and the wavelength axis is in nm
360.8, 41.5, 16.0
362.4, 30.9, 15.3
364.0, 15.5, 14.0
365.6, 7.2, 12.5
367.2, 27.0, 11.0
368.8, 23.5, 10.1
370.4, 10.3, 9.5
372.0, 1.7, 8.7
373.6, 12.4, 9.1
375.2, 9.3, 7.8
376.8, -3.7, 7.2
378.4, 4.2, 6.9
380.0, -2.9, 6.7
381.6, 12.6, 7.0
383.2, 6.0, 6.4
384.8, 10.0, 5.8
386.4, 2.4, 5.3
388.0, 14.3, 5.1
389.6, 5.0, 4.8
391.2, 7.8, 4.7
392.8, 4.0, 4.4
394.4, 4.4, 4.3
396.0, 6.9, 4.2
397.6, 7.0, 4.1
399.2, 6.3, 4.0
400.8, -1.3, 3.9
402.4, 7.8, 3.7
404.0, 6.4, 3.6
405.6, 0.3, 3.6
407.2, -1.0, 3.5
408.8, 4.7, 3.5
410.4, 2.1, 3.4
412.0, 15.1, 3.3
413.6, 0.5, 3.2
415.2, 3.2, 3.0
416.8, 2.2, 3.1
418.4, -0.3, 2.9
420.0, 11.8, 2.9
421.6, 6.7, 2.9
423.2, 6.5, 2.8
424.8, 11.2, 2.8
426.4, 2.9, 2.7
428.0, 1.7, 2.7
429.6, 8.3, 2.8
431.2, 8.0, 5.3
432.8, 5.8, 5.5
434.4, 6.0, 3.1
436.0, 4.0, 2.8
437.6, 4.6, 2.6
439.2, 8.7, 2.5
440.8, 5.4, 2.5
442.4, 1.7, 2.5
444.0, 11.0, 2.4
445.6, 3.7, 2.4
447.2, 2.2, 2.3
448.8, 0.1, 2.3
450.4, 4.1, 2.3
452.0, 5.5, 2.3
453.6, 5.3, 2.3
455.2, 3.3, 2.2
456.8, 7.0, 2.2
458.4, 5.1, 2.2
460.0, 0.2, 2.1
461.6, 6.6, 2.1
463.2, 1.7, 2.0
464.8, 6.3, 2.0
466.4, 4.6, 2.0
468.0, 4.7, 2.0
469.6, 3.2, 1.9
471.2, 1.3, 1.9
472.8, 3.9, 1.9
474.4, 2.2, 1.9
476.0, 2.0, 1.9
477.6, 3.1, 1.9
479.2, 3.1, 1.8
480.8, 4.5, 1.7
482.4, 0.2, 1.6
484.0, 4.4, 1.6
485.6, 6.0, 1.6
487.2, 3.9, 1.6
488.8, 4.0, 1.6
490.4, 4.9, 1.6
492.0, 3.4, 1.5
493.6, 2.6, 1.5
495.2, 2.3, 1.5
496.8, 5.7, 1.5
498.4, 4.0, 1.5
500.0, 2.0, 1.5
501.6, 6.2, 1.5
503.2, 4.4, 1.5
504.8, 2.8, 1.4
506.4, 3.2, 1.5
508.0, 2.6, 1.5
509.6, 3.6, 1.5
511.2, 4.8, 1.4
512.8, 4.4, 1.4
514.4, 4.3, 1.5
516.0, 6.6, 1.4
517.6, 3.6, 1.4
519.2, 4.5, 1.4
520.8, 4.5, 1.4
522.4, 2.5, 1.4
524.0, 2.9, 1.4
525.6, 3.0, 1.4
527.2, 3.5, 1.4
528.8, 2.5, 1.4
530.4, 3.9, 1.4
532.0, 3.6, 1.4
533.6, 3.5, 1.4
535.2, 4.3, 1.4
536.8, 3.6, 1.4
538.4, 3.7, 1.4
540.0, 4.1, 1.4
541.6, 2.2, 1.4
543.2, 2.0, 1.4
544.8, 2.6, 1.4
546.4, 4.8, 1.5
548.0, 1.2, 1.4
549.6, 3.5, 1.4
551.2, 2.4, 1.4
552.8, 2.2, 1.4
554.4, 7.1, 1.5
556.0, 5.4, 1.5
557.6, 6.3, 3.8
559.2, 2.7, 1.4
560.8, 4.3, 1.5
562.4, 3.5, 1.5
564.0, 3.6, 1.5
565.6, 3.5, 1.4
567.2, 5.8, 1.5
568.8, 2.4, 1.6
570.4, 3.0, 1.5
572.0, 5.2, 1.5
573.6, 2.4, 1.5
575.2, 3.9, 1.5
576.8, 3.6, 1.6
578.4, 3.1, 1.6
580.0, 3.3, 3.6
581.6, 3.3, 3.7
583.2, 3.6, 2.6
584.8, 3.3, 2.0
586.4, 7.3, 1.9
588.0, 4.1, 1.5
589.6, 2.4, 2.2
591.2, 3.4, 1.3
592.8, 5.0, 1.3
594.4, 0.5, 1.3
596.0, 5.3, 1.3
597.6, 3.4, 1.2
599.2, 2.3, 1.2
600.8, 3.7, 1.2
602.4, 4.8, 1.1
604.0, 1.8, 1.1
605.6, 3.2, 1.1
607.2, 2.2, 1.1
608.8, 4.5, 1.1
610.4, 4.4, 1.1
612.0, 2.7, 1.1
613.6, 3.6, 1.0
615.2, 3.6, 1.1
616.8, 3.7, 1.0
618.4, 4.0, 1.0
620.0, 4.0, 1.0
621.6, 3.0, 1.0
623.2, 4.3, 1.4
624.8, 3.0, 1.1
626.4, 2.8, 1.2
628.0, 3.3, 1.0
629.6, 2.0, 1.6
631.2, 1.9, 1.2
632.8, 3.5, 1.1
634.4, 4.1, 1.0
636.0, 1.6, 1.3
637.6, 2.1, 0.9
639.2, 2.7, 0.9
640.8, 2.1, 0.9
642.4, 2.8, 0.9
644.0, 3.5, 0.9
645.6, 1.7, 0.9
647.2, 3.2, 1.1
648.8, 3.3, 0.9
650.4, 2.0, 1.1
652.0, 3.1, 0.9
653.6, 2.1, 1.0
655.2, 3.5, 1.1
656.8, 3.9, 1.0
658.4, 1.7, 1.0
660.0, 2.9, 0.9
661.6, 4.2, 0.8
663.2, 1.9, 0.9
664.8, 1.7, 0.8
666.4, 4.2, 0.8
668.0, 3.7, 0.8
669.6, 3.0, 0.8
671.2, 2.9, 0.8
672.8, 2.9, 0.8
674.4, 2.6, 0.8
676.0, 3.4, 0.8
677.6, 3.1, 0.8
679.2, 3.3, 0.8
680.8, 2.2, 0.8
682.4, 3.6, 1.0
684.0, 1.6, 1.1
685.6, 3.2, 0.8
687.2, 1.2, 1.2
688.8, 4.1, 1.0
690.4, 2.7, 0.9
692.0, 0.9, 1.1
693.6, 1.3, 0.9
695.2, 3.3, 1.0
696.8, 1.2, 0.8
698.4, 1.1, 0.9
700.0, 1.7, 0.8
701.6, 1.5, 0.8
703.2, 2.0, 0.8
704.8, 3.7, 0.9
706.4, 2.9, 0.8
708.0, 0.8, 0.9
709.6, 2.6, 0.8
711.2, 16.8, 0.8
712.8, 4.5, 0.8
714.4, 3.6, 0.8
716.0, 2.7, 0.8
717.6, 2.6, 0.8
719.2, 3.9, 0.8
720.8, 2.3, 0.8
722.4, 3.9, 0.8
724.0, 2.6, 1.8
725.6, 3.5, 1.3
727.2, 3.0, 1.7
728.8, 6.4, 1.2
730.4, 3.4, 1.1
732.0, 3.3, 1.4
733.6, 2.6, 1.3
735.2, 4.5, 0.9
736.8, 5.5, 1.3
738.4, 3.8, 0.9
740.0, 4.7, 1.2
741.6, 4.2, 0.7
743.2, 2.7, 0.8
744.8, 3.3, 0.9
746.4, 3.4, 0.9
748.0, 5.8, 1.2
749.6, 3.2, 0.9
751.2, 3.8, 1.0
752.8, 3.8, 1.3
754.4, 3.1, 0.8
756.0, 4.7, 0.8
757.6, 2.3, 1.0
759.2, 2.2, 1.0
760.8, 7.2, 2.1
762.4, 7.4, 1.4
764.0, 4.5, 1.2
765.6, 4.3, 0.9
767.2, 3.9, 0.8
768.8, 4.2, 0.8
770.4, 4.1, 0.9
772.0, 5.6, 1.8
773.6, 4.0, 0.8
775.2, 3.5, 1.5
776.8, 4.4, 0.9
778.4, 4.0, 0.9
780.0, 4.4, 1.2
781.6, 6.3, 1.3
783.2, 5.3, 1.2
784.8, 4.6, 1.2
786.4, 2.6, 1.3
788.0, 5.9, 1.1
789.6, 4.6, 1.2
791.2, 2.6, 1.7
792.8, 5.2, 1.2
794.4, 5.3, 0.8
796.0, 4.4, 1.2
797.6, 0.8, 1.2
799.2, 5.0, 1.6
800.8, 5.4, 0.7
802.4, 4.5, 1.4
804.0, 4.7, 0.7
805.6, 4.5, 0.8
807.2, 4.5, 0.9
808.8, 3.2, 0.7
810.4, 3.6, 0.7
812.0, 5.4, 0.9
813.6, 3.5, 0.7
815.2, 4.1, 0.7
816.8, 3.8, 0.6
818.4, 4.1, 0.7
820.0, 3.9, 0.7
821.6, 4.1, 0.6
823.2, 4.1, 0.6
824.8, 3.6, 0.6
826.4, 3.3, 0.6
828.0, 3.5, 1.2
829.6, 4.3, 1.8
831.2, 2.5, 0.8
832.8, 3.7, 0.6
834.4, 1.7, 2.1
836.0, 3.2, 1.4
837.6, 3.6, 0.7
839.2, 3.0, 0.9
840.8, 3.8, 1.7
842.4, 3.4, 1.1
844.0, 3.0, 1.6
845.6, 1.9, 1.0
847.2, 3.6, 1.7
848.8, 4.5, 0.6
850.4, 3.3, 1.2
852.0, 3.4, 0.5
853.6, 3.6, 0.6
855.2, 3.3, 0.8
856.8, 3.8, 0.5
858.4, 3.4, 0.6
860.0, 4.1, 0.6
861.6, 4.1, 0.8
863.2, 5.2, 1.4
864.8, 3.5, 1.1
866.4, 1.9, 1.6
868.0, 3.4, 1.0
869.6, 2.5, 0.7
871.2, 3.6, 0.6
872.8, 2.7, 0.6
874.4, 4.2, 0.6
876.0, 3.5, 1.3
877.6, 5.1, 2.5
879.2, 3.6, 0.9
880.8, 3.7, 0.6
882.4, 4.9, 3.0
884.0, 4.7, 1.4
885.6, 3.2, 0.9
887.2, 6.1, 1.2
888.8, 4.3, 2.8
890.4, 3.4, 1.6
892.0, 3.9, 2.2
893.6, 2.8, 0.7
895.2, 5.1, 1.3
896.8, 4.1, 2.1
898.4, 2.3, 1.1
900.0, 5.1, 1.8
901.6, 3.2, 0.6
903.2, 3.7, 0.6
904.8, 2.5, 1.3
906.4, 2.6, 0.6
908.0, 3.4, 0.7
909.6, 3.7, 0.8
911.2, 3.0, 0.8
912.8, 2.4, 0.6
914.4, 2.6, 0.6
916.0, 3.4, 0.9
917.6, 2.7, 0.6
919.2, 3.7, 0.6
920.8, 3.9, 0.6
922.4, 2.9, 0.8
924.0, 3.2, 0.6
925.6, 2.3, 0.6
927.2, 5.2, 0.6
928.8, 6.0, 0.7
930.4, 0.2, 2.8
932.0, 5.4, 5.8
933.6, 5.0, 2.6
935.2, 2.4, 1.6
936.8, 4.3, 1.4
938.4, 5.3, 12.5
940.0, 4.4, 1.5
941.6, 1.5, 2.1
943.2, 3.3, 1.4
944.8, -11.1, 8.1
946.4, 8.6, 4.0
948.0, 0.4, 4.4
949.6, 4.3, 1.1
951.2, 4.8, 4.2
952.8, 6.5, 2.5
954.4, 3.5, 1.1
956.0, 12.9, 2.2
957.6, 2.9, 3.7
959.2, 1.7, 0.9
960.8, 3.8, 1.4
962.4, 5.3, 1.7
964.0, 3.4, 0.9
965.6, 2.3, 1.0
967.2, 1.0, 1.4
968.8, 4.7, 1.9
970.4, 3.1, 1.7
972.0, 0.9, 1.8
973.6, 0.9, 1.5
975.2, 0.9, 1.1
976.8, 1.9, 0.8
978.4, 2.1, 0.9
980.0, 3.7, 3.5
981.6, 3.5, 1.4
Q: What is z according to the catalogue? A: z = 0.908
